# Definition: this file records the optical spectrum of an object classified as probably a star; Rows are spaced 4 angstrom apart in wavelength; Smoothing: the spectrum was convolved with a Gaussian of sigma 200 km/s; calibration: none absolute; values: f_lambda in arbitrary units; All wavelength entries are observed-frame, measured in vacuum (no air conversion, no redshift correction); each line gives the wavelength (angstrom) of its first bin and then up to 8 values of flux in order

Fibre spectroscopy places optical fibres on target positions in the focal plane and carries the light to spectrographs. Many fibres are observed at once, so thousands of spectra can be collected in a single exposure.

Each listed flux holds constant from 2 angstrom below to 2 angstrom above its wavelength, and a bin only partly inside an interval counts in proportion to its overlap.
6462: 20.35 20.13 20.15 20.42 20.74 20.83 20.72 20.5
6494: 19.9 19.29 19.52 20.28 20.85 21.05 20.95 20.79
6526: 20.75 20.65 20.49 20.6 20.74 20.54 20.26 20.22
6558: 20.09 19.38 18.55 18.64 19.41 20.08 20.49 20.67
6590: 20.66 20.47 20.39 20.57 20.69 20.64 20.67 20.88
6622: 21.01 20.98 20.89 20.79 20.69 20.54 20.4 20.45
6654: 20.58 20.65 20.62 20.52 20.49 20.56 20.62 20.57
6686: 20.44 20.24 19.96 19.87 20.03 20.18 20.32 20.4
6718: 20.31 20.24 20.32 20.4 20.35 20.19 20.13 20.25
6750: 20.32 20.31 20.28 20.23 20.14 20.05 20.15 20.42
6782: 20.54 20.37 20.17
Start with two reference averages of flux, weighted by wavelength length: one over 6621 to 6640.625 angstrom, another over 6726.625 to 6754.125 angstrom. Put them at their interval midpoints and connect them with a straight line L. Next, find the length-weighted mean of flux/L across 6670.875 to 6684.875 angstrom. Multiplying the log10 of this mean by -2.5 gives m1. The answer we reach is 0.00 mag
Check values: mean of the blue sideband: 20.9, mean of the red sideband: 20.3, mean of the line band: 20.6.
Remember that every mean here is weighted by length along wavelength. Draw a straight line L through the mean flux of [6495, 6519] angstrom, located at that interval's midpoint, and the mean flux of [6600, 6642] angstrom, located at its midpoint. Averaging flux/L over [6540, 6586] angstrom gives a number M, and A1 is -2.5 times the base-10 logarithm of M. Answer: 0.03 mag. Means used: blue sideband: 20.3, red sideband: 20.8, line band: 19.9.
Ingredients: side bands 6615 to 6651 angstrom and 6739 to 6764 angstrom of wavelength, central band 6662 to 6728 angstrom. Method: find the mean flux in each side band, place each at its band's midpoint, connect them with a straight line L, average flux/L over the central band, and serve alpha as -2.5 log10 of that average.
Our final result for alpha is 0.01 mag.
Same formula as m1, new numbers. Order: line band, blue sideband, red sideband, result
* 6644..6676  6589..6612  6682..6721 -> -0.009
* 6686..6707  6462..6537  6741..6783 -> 0.011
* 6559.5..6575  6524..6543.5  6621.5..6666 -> 0.090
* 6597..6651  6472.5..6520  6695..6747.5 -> -0.020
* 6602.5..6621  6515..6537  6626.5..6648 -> -0.001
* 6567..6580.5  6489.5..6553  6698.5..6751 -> 0.057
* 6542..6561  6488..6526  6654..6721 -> 0.005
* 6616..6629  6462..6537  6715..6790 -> -0.031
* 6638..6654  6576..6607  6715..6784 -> -0.005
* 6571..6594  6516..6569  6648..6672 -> 0.009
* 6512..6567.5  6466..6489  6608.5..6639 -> 0.015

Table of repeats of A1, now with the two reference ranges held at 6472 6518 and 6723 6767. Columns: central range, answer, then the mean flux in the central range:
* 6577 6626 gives -0.02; 20.6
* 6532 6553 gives -0.01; 20.5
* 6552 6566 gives 0.04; 19.7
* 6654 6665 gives -0.02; 20.6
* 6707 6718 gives 0.00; 20.3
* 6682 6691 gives -0.01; 20.4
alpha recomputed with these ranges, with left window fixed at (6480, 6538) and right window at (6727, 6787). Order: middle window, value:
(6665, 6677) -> -0.01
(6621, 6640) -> -0.03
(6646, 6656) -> -0.01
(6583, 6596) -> -0.01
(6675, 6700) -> 0.00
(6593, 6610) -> -0.01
